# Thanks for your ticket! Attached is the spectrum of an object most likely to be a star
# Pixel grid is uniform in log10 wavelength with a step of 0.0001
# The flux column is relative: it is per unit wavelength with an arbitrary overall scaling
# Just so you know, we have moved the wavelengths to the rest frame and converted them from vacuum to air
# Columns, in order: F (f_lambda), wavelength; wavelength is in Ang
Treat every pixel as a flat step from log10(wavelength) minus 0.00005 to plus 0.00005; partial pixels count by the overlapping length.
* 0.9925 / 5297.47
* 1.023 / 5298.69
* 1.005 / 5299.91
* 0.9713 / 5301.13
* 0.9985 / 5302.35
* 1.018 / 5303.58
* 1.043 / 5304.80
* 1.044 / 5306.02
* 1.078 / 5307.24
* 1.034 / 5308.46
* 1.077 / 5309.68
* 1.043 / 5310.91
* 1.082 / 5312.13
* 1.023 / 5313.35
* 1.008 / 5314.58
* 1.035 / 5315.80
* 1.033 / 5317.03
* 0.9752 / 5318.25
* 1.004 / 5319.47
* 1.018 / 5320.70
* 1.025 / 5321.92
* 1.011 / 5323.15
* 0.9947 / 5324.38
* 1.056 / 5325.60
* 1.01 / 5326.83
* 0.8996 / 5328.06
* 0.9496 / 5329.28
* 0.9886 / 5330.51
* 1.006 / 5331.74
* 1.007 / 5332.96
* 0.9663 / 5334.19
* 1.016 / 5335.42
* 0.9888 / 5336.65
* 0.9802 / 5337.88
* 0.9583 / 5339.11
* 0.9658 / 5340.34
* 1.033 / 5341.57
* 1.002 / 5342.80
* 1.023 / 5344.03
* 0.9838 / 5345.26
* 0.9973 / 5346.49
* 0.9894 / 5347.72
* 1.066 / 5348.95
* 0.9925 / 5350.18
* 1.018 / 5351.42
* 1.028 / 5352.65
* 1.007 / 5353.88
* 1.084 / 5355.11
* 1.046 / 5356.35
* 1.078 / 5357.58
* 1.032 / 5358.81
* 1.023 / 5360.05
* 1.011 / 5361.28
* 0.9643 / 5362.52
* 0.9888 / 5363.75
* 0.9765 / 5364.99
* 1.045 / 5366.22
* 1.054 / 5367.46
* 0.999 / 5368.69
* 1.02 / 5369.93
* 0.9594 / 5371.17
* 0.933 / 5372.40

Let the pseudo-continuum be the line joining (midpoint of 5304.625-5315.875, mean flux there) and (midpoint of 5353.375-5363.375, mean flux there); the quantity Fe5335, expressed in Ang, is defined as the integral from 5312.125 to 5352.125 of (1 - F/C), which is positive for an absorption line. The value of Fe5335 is 1.4 Ang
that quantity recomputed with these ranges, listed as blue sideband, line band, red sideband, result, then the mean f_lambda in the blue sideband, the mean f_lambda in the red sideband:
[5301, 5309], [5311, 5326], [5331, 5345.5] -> -0.1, 1.03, 0.994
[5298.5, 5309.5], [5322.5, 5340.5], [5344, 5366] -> 0.6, 1.03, 1.02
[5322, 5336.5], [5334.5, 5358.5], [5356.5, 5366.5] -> -0.2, 0.992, 1.02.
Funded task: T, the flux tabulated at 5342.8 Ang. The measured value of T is 1.002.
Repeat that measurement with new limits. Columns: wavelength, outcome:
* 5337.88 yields 0.9802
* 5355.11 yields 1.084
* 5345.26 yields 0.9838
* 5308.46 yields 1.034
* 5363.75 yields 0.9888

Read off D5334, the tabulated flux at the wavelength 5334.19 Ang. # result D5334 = 0.9663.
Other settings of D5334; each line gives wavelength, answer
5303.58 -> 1.018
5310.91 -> 1.043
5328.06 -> 0.8996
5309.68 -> 1.077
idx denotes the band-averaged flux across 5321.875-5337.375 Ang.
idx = 0.992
